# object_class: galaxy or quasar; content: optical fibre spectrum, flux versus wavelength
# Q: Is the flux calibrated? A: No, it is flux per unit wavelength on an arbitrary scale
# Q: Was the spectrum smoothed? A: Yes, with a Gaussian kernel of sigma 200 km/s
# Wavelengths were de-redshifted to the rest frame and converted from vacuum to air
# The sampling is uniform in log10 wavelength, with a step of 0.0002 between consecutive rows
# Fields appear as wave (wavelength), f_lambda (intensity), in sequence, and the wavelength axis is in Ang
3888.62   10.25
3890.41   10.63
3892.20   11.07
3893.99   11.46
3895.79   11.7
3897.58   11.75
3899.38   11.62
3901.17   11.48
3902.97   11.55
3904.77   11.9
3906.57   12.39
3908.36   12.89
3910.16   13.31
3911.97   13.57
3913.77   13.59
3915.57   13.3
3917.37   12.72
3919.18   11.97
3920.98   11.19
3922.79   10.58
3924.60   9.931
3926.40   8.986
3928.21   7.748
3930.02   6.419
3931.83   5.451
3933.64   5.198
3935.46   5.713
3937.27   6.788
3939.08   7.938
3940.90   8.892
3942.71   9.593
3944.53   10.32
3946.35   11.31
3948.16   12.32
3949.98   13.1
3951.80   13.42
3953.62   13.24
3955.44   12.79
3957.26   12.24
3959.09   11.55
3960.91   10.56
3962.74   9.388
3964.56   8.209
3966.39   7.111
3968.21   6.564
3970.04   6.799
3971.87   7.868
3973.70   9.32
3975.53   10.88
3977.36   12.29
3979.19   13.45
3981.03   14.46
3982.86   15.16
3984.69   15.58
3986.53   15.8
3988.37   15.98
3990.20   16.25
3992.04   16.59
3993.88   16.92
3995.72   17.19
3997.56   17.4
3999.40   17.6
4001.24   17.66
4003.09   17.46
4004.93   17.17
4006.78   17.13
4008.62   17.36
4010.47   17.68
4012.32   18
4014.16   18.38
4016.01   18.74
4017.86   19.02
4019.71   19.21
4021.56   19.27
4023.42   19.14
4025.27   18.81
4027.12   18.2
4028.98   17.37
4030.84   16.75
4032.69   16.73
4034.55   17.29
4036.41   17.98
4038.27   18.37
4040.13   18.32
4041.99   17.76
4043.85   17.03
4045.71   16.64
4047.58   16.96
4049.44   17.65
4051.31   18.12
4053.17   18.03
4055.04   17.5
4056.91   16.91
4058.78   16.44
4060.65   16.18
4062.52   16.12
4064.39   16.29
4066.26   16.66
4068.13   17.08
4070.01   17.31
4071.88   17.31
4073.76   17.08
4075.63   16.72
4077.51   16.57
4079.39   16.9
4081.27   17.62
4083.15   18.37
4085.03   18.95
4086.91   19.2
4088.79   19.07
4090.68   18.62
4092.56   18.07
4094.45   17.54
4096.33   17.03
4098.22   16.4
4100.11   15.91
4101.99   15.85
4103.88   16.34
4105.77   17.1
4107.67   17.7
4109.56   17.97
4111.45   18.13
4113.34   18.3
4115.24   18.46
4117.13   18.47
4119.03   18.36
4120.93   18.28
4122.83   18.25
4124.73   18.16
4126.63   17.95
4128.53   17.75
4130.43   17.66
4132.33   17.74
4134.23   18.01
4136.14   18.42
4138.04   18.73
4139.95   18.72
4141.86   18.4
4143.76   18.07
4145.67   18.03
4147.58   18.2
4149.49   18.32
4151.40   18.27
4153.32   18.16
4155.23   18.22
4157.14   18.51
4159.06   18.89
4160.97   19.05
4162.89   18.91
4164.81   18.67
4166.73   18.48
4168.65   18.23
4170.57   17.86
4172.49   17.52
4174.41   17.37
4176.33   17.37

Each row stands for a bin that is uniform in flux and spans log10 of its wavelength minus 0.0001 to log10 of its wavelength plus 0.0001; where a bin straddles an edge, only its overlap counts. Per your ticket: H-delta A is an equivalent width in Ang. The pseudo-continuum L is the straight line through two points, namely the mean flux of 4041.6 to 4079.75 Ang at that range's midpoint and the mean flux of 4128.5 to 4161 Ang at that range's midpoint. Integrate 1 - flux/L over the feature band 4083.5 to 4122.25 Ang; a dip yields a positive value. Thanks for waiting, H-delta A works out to -0.3 Ang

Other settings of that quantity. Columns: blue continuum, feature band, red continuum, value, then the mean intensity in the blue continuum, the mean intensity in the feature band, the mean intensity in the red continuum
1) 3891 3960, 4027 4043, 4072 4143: -2.76 Ang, 10.8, 17.6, 17.8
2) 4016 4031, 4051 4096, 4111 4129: 2.34 Ang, 18.6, 17.4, 18.2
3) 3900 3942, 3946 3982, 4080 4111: 3.34 Ang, 10.2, 10.8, 17.6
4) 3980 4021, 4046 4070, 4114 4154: 0.82 Ang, 17.1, 17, 18.2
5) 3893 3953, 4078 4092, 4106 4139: -1.35 Ang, 10.6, 18.3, 18.1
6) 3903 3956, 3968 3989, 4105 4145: 0.63 Ang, 10.6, 12.1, 18.1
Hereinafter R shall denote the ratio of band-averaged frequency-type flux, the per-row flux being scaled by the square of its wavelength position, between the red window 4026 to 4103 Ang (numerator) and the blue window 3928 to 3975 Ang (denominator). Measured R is 2.0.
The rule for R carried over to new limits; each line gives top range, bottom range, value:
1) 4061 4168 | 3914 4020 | 1.52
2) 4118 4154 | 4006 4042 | 1.06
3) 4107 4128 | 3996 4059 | 1.07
